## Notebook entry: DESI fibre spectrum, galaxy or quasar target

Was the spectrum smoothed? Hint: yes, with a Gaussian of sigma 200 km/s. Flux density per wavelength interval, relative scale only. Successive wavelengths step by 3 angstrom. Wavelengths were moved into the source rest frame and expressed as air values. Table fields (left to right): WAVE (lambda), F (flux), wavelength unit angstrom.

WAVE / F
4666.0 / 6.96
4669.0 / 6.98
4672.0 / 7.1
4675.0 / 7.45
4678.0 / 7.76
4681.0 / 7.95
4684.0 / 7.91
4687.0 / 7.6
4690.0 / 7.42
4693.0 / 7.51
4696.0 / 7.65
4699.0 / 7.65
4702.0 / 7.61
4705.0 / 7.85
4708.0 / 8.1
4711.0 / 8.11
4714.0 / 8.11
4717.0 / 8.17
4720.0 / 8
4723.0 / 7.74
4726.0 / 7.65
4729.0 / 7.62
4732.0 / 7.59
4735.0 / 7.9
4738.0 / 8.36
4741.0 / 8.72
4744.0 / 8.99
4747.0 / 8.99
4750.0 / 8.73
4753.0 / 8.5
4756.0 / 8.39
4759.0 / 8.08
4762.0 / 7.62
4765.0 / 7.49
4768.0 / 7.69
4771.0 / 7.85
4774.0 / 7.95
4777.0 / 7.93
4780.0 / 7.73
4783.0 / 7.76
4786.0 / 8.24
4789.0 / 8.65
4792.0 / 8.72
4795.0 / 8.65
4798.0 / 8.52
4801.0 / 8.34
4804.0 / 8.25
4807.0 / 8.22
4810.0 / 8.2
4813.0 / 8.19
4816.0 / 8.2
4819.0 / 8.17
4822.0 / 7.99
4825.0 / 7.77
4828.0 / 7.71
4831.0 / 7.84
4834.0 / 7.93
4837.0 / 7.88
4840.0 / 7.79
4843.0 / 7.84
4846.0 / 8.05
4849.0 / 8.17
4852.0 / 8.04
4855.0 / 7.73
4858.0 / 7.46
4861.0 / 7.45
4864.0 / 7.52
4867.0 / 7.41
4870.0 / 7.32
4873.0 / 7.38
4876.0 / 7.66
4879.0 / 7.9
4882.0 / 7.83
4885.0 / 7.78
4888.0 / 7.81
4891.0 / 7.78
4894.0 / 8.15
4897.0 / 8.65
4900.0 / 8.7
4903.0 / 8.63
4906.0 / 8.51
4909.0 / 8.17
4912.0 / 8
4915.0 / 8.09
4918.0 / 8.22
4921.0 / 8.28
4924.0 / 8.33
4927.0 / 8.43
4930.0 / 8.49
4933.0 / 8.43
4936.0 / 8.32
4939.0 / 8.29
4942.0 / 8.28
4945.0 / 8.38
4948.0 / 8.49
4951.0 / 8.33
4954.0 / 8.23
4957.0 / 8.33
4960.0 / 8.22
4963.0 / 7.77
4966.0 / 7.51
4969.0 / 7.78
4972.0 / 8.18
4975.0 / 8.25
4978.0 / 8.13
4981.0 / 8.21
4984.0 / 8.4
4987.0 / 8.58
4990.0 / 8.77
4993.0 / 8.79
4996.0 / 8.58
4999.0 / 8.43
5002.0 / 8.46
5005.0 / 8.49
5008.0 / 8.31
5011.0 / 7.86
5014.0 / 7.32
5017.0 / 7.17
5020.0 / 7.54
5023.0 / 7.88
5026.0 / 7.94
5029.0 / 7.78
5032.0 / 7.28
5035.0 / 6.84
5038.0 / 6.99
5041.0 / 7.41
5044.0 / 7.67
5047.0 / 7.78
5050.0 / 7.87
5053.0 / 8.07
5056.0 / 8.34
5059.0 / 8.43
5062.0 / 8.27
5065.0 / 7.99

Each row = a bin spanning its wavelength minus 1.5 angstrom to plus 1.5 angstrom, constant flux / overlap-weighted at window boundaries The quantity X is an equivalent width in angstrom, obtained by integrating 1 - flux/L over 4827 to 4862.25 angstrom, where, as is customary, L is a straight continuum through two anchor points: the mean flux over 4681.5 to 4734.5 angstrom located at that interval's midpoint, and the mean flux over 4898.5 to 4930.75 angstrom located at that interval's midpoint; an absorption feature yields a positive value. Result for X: 1.4 angstrom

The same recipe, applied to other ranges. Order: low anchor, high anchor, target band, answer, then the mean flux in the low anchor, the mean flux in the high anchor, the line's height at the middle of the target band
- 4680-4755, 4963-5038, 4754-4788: 0.47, 8.02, 7.99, 8.02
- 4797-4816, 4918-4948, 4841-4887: 3.36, 8.27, 8.36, 8.31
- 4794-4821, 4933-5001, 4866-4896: 2.05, 8.29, 8.29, 8.29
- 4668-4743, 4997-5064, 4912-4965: -3.07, 7.79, 7.83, 7.82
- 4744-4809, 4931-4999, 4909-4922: 0.20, 8.22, 8.29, 8.27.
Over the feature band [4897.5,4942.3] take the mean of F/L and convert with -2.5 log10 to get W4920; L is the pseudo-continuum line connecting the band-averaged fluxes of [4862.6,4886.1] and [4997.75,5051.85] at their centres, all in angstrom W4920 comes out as -0.10 mag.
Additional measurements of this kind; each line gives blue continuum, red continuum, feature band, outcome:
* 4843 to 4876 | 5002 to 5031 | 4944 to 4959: -0.08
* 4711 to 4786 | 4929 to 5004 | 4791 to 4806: -0.05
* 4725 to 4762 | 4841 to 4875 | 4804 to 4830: -0.02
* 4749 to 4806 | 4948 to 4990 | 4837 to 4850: 0.03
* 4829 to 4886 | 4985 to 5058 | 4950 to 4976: -0.03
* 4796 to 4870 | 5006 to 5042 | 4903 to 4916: -0.06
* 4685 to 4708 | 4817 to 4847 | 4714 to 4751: -0.07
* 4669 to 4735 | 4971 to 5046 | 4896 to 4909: -0.09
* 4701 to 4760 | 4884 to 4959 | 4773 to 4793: 0.01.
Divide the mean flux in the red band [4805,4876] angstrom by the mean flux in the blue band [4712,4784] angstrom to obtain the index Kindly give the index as 1.0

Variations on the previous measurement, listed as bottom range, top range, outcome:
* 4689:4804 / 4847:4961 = 1.00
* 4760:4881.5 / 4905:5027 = 1.03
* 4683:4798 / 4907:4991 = 1.03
